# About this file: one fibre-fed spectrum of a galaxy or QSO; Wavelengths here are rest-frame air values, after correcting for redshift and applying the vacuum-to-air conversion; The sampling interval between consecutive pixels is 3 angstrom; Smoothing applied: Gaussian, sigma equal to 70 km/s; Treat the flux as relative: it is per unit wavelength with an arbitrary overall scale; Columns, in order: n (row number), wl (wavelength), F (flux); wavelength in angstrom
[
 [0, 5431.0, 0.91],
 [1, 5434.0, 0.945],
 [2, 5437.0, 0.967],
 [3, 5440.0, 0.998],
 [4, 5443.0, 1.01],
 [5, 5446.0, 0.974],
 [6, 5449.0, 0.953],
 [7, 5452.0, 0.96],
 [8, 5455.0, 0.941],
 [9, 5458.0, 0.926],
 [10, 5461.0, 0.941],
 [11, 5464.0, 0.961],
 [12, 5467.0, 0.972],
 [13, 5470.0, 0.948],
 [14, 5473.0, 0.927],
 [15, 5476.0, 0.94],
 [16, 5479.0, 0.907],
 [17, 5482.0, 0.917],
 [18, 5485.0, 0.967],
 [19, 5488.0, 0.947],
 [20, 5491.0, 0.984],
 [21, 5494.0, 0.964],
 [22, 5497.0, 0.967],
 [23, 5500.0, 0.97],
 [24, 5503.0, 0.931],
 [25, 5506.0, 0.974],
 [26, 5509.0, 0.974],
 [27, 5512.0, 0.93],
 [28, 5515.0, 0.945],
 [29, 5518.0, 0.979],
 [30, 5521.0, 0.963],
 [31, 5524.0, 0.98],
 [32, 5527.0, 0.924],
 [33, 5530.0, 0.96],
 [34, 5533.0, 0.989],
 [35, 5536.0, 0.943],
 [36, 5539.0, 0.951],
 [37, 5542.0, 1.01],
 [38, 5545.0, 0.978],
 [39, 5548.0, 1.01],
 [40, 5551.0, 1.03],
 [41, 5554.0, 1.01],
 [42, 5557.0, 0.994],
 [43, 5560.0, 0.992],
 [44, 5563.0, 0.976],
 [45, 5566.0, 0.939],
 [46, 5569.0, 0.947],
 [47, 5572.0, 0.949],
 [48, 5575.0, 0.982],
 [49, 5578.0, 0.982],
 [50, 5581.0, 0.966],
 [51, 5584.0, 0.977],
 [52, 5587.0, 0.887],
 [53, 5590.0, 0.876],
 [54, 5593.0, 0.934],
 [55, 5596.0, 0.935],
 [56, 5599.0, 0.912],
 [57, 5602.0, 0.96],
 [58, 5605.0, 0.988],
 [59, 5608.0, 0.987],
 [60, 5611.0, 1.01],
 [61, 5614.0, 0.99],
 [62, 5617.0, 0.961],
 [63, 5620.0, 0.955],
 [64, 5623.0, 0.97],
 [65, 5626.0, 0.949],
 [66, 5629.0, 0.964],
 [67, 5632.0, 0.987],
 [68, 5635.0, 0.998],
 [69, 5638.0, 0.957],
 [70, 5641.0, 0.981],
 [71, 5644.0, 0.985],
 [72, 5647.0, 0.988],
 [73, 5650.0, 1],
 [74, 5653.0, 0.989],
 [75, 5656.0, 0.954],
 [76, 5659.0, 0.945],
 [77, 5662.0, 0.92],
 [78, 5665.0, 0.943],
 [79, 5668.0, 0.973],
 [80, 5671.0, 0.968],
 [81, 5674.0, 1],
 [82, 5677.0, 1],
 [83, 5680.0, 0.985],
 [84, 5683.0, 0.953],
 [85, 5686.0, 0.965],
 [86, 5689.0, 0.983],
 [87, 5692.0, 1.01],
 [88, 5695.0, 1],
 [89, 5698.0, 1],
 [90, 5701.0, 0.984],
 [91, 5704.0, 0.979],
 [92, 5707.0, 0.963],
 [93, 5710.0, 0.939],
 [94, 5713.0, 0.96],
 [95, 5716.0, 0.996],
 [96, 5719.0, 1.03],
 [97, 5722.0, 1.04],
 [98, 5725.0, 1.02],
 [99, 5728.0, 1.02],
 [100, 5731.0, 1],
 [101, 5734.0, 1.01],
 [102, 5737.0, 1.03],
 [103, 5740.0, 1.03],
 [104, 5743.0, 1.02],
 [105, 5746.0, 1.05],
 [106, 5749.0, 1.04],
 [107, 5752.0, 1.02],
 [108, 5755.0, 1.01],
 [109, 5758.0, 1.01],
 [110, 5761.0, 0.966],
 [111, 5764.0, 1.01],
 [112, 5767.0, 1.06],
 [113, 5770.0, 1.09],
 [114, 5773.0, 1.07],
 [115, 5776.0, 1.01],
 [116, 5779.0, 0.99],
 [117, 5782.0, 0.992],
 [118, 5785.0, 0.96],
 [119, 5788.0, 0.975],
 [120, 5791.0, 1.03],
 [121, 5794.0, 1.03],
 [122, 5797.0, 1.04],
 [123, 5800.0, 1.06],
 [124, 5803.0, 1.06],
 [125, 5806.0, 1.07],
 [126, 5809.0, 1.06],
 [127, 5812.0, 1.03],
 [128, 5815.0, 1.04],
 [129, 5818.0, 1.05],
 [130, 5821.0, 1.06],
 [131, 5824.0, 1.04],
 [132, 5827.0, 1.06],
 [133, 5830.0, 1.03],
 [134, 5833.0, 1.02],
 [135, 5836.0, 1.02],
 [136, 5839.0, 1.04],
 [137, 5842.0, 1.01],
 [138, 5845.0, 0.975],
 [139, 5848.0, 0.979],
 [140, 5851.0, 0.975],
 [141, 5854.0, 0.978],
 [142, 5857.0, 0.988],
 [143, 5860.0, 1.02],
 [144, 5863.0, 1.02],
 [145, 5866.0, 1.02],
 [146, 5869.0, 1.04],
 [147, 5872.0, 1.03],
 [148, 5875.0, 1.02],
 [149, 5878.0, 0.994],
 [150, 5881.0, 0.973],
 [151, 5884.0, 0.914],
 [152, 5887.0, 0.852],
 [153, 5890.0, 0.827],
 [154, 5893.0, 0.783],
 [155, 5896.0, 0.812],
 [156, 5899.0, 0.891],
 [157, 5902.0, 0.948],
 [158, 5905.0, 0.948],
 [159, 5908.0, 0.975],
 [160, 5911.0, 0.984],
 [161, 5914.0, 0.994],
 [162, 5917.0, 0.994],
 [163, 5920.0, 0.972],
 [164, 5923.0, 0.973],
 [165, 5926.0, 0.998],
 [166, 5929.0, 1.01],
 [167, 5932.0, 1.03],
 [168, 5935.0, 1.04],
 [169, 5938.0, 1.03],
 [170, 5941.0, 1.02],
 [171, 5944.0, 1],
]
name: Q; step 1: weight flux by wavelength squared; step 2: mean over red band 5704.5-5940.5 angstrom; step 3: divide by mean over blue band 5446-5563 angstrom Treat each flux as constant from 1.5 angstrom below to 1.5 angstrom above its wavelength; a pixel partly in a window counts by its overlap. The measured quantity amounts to 1.16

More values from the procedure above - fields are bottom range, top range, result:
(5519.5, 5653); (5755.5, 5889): 1.14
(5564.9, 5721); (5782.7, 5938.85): 1.11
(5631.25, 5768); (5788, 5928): 1.05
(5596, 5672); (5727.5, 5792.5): 1.10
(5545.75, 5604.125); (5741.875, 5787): 1.13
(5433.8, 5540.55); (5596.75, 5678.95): 1.07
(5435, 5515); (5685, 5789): 1.16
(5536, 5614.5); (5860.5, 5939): 1.12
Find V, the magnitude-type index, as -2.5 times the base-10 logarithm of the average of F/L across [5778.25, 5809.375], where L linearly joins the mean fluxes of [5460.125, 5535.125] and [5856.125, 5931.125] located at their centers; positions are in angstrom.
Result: -0.07 mag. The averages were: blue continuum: 0.954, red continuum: 0.96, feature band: 1.02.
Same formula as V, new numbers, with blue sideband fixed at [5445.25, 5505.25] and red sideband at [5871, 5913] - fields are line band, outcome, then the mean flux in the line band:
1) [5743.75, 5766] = -0.09 mag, 1.02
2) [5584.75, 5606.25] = 0.02 mag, 0.928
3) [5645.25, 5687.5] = -0.04 mag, 0.97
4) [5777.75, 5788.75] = -0.05 mag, 0.979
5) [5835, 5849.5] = -0.09 mag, 1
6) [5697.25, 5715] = -0.04 mag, 0.97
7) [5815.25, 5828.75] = -0.13 mag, 1.05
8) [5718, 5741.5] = -0.10 mag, 1.02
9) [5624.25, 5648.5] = -0.04 mag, 0.976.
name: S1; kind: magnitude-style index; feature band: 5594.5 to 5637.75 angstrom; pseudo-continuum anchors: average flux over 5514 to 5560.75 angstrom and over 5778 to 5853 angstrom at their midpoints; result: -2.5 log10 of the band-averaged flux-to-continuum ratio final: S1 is 0.03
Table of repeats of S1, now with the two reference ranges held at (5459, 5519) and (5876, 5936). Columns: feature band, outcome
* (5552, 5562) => -0.05 mag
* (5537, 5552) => -0.05 mag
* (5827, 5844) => -0.09 mag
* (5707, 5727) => -0.05 mag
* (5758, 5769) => -0.07 mag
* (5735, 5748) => -0.09 mag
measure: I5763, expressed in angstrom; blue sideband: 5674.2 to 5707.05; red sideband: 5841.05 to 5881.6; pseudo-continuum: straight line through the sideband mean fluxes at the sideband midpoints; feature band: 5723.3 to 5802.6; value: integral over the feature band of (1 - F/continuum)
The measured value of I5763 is -2.3 angstrom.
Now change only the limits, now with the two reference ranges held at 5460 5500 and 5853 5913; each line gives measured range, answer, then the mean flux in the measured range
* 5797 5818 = -2.2 angstrom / 1.05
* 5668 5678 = -0.4 angstrom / 0.986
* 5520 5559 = -1.2 angstrom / 0.981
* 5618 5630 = -0.1 angstrom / 0.959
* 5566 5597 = 0.2 angstrom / 0.943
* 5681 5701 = -0.7 angstrom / 0.985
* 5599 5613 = -0.4 angstrom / 0.978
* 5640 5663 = -0.5 angstrom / 0.971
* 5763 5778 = -1.5 angstrom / 1.05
